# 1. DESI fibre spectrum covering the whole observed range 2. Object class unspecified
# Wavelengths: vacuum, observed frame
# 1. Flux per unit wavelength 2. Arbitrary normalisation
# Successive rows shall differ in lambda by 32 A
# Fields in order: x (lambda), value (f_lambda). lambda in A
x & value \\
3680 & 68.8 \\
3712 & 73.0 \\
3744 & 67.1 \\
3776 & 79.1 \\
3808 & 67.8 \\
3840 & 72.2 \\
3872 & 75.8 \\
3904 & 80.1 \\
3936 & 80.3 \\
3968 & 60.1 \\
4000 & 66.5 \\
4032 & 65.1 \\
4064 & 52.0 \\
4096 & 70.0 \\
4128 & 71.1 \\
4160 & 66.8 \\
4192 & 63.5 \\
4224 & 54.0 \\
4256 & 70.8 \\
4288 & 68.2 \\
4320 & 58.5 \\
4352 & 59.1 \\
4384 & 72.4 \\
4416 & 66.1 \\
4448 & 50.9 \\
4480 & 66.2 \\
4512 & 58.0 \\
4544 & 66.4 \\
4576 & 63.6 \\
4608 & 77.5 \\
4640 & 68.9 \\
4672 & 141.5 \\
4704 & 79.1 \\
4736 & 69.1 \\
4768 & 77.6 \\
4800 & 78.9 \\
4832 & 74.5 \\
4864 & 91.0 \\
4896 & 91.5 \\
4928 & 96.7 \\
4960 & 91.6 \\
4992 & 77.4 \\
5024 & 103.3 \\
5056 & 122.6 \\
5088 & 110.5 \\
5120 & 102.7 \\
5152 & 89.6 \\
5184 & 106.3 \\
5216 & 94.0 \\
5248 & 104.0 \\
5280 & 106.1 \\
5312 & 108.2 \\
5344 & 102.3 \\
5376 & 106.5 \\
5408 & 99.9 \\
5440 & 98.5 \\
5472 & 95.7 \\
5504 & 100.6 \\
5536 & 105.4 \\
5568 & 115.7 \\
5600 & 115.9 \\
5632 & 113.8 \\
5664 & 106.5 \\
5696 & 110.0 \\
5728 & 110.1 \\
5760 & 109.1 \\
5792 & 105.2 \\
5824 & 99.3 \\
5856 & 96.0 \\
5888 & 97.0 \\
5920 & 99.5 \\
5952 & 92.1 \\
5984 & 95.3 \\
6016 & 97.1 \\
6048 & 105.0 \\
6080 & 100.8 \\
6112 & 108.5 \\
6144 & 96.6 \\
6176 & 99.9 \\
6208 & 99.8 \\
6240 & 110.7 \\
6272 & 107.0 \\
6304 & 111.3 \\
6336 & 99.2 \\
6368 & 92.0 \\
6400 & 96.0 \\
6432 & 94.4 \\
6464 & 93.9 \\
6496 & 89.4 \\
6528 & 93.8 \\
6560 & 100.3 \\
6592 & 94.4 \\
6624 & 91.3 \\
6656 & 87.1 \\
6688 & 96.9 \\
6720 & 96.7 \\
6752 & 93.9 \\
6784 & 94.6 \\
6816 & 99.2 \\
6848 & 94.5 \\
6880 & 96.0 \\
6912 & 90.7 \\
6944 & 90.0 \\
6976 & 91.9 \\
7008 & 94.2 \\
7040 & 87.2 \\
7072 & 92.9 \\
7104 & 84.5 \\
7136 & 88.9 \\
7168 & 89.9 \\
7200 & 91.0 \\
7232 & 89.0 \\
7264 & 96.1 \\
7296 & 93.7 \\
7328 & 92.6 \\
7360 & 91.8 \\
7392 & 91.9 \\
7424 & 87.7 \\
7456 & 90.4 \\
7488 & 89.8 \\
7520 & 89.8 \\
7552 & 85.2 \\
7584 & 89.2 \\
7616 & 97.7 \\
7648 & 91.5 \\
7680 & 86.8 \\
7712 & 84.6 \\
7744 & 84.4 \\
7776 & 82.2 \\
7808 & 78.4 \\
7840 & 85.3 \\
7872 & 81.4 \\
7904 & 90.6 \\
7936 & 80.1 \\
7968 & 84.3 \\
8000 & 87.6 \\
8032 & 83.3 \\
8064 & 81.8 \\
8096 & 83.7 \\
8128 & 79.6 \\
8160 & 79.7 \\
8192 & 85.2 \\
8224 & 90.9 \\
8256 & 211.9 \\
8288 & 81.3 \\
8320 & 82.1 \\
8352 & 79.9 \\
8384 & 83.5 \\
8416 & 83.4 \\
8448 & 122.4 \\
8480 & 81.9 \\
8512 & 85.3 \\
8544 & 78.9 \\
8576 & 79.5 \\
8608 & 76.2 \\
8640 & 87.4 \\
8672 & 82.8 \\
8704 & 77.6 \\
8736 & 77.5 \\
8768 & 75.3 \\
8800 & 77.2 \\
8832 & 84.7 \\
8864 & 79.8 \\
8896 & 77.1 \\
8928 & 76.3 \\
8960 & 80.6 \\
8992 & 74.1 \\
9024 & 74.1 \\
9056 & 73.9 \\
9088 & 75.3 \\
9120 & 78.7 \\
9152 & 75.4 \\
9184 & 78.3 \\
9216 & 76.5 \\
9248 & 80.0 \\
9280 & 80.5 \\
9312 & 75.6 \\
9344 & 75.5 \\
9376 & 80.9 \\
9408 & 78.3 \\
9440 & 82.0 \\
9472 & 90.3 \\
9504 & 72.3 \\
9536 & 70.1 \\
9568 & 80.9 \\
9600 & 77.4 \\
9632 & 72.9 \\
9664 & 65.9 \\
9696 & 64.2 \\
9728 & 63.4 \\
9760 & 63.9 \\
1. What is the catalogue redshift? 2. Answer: 0.256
